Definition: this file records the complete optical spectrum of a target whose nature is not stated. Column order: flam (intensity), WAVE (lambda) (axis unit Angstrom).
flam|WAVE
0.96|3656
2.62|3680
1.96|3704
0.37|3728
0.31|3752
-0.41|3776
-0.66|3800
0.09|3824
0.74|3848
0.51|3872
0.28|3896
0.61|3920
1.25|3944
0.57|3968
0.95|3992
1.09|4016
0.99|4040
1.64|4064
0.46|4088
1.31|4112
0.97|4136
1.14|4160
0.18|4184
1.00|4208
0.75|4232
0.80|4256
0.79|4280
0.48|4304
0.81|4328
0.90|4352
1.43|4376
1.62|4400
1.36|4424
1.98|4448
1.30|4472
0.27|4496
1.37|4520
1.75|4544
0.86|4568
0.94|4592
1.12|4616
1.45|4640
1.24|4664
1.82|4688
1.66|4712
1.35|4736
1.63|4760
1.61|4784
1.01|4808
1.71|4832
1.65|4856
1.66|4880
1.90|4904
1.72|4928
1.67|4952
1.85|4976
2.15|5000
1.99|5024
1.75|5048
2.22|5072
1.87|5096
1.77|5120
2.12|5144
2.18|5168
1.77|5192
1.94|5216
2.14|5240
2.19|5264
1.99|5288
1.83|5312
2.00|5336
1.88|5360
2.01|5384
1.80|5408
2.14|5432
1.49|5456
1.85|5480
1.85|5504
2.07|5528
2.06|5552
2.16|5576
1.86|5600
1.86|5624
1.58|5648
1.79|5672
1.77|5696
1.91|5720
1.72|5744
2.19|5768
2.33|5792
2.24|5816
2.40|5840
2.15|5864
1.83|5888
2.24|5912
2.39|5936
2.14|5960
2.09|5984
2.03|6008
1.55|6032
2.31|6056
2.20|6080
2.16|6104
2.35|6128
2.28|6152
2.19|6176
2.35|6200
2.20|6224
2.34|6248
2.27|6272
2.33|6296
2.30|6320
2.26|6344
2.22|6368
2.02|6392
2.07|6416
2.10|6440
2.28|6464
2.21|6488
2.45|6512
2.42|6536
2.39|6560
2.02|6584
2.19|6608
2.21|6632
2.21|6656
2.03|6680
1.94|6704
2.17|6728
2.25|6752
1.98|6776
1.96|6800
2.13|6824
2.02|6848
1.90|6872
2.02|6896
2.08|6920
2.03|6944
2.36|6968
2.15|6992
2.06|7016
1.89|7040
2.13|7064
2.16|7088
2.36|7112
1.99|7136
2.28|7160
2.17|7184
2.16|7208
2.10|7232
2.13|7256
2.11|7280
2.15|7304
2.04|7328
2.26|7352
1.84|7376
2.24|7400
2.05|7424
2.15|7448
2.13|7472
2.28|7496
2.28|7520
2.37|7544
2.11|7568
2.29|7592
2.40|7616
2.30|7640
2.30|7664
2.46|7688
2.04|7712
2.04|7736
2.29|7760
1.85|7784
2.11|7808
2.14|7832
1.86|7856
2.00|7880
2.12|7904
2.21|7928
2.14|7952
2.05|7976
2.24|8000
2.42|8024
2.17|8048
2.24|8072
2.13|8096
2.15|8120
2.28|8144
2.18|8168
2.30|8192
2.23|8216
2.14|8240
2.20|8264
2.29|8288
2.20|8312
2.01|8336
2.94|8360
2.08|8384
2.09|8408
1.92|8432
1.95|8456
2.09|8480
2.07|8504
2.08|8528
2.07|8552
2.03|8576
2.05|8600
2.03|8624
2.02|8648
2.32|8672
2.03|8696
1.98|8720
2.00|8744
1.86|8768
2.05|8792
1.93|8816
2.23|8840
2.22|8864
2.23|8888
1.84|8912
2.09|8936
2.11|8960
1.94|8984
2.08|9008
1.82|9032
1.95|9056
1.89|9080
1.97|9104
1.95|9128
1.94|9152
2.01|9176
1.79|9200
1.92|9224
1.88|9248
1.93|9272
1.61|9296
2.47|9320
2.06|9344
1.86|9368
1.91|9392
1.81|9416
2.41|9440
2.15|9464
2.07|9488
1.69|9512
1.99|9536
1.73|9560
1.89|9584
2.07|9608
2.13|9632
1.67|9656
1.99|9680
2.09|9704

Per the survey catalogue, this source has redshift 0.09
